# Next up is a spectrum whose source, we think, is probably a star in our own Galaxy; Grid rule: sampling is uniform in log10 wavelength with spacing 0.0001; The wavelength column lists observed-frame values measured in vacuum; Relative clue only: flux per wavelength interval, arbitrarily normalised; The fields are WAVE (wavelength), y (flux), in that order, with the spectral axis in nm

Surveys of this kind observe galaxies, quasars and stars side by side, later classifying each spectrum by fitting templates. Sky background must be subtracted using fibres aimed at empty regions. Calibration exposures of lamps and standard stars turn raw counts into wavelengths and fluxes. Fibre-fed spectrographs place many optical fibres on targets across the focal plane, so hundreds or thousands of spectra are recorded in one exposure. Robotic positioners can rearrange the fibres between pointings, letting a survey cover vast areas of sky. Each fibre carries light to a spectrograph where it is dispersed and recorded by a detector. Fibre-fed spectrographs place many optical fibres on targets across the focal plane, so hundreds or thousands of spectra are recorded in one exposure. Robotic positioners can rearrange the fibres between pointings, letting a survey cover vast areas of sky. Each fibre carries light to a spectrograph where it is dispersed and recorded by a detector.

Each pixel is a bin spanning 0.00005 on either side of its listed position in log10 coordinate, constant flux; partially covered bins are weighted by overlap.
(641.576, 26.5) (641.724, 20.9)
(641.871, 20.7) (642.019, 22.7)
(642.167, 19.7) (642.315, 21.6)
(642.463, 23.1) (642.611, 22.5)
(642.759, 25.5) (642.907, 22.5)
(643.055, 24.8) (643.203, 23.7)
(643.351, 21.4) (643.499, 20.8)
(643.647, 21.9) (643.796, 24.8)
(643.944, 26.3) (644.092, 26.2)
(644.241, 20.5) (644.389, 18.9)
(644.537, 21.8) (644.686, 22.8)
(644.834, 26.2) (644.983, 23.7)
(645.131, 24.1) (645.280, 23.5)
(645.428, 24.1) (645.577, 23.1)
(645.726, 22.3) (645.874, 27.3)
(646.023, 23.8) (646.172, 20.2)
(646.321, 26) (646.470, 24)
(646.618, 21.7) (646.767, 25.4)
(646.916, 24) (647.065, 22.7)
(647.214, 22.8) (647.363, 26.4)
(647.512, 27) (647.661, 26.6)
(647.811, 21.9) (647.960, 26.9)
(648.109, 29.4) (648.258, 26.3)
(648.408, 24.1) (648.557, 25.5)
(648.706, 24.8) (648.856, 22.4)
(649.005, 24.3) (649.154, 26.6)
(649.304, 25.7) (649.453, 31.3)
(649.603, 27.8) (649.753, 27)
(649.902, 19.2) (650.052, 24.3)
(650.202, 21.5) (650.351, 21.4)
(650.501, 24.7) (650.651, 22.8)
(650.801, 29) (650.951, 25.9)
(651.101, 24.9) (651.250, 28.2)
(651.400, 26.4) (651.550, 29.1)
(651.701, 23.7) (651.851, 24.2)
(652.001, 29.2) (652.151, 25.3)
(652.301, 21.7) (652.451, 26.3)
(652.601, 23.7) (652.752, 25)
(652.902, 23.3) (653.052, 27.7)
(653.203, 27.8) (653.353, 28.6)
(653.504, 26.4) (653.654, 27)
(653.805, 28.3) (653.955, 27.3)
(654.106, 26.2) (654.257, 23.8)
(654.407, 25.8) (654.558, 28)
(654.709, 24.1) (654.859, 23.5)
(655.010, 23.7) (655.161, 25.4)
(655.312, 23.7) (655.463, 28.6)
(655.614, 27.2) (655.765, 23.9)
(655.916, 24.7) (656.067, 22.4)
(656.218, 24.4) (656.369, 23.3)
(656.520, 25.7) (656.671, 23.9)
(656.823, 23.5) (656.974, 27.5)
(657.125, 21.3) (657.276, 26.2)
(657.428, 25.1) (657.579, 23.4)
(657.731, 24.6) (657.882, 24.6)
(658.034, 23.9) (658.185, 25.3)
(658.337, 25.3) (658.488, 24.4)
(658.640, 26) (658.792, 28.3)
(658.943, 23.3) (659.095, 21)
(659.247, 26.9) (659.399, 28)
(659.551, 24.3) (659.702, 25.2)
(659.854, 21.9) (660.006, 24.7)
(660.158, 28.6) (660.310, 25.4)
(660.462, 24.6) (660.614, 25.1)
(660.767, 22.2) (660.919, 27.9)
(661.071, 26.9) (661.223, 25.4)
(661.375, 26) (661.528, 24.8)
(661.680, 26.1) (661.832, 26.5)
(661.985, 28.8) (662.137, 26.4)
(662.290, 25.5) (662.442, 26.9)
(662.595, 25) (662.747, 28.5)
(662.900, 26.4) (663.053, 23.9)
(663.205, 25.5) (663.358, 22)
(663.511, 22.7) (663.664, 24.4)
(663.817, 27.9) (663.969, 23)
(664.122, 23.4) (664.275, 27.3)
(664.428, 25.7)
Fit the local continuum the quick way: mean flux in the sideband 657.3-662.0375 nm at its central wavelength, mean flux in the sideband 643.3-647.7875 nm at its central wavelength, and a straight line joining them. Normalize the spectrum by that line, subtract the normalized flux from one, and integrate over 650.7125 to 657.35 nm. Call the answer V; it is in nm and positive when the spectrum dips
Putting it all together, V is -0.25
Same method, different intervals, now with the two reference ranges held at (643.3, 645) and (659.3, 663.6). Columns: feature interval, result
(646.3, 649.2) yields -0.18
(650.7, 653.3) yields -0.20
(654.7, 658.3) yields 0.03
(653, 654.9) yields -0.17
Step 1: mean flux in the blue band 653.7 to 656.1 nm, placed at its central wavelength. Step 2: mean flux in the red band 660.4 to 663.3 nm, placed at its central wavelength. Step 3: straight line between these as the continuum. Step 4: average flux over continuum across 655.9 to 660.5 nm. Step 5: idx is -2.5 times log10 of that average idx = 0.04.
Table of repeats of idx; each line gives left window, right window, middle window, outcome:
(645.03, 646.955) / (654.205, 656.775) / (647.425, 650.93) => -0.048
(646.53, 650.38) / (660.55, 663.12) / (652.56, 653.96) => -0.051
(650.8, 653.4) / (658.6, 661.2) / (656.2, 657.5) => 0.045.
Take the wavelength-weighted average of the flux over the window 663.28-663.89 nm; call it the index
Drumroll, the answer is 24.2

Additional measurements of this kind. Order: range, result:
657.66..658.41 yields 24.7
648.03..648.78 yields 26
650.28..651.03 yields 24.8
